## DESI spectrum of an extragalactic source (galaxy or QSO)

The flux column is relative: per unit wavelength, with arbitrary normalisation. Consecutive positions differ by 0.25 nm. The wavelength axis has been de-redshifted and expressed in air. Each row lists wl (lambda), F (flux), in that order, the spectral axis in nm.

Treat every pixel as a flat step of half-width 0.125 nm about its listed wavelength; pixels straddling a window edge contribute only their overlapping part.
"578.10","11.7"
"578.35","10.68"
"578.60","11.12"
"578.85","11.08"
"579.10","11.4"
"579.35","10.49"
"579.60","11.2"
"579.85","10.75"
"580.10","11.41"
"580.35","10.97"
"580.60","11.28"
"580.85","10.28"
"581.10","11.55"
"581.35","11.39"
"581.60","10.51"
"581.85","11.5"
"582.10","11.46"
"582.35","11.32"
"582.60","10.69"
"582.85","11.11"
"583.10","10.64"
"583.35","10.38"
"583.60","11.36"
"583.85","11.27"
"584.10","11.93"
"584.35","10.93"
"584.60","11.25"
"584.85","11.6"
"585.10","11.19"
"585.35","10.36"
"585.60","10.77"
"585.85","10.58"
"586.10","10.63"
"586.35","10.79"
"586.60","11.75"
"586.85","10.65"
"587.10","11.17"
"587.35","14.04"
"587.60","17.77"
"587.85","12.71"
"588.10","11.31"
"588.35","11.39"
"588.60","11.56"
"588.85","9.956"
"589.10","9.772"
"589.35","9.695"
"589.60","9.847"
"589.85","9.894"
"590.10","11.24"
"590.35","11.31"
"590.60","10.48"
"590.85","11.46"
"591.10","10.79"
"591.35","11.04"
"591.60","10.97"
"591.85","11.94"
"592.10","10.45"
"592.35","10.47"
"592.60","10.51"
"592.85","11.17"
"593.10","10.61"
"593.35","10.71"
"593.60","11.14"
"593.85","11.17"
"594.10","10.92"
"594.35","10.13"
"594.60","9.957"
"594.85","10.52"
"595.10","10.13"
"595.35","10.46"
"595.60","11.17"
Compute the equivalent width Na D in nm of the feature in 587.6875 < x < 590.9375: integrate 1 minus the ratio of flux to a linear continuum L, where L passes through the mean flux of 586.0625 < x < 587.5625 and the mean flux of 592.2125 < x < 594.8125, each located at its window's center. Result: 0.16 nm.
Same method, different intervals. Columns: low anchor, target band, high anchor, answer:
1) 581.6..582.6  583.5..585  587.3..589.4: 0.01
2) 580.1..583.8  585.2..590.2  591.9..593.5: -0.19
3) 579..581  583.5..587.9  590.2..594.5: -0.30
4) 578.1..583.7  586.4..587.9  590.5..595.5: -0.28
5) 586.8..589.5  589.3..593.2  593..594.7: 0.15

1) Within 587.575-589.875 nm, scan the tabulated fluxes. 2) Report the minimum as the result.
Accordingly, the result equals 9.695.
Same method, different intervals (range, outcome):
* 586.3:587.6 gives 10.65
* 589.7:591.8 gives 9.894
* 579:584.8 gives 10.28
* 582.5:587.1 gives 10.36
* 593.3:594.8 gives 9.957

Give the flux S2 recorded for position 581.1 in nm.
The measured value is 11.55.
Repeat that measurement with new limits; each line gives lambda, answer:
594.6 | 9.957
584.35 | 10.93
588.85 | 9.956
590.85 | 11.46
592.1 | 10.45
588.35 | 11.39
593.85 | 11.17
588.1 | 11.31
